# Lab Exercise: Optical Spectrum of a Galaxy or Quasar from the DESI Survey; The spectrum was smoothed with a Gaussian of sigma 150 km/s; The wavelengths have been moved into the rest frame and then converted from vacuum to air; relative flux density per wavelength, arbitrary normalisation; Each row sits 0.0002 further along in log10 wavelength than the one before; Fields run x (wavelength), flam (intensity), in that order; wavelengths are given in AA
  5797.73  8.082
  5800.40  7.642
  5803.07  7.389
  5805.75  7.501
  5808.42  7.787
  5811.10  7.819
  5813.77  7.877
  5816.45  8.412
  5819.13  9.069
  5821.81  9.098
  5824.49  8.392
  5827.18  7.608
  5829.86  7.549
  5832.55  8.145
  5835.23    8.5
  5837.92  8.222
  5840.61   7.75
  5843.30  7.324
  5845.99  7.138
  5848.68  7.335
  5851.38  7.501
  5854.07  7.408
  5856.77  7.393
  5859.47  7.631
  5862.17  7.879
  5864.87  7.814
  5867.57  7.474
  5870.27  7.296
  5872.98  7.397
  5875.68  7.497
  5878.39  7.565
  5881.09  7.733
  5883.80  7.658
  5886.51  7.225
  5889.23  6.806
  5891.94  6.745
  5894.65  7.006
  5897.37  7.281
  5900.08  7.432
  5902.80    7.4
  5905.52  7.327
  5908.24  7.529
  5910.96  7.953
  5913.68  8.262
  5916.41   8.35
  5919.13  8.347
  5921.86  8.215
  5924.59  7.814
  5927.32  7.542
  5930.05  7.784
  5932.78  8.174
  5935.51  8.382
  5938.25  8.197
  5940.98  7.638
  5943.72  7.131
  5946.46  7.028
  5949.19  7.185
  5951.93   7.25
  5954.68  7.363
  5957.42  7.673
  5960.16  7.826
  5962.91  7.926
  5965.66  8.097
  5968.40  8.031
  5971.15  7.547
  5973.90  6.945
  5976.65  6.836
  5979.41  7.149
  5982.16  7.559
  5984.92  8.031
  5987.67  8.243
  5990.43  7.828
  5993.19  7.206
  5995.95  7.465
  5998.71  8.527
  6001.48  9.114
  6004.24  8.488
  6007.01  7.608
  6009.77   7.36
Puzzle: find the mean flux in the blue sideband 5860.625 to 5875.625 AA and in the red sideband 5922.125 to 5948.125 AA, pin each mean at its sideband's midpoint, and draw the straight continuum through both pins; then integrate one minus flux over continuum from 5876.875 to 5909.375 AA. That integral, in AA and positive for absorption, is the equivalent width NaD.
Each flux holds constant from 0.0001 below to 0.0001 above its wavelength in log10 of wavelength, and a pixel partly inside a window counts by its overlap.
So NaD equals 1.40 AA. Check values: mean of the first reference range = 7.57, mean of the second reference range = 7.76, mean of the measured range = 7.31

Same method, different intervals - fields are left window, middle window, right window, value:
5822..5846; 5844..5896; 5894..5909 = 1.5 AA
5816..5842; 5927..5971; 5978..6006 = 1.8 AA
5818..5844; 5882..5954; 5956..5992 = 2.4 AA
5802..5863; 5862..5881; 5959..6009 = 0.7 AA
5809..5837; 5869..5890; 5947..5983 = 1.4 AA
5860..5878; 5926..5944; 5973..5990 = -0.9 AA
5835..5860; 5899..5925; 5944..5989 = -1.1 AA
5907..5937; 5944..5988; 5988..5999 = 1.8 AA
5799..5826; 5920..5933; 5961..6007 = 0.0 AA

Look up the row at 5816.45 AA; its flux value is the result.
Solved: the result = 8.412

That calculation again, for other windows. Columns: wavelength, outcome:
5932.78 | 8.174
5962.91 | 7.926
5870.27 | 7.296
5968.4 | 8.031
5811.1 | 7.819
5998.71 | 8.527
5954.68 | 7.363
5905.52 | 7.327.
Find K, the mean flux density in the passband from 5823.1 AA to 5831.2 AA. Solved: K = 7.86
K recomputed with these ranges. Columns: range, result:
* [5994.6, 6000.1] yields 7.99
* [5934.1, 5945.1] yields 7.83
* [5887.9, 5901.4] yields 7.06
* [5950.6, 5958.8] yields 7.43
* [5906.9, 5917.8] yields 8.03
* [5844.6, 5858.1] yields 7.36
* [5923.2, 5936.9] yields 7.94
